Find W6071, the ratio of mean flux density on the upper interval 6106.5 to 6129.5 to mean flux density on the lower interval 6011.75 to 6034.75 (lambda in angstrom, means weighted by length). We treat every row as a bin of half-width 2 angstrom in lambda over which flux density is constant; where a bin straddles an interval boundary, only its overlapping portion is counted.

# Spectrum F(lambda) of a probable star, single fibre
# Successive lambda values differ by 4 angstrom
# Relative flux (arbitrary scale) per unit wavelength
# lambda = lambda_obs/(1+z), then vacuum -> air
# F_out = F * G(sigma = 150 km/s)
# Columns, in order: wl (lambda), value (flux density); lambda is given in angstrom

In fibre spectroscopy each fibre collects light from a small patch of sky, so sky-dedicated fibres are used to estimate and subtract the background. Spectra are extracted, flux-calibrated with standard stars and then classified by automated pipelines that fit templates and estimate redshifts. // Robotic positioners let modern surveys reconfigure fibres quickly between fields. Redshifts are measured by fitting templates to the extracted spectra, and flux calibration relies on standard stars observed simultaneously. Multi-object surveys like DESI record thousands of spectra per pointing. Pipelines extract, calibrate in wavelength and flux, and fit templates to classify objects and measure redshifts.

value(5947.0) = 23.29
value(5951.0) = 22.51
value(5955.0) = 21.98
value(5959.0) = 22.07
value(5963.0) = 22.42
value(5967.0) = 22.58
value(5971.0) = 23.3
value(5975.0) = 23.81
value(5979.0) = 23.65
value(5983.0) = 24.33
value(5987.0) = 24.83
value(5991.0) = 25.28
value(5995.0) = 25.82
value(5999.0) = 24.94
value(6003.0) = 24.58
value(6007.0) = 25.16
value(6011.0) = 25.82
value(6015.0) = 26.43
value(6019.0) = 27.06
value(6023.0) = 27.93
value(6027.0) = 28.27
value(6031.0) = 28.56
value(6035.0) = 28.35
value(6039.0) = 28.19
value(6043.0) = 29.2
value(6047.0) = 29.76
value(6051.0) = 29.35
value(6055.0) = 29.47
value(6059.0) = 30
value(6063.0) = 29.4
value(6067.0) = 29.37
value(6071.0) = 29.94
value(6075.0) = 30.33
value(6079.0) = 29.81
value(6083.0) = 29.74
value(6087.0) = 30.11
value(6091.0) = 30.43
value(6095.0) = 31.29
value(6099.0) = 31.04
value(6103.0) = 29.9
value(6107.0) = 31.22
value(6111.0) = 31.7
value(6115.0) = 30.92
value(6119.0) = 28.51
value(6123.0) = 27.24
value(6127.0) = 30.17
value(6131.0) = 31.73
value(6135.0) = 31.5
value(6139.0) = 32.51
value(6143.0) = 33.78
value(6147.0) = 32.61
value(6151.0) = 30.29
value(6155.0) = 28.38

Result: 1.1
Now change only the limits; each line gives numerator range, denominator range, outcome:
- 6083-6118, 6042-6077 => 1.04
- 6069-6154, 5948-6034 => 1.23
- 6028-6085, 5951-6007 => 1.23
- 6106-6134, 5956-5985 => 1.31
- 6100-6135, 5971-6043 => 1.16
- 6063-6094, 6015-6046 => 1.06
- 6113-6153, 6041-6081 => 1.04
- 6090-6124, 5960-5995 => 1.27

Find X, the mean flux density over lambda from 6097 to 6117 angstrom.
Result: 31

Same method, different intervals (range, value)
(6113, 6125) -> 28.9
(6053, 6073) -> 29.6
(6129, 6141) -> 31.9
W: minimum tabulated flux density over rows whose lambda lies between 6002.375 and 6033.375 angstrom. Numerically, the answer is 24.58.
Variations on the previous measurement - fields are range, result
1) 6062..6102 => 29.37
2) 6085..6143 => 27.24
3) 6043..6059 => 29.2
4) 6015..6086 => 26.43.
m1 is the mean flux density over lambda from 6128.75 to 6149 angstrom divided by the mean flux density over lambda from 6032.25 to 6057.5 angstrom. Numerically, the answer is 1.11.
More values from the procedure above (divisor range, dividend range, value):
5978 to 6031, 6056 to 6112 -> 1.17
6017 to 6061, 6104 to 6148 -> 1.08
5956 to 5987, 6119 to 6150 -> 1.34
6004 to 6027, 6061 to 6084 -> 1.12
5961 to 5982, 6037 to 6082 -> 1.27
